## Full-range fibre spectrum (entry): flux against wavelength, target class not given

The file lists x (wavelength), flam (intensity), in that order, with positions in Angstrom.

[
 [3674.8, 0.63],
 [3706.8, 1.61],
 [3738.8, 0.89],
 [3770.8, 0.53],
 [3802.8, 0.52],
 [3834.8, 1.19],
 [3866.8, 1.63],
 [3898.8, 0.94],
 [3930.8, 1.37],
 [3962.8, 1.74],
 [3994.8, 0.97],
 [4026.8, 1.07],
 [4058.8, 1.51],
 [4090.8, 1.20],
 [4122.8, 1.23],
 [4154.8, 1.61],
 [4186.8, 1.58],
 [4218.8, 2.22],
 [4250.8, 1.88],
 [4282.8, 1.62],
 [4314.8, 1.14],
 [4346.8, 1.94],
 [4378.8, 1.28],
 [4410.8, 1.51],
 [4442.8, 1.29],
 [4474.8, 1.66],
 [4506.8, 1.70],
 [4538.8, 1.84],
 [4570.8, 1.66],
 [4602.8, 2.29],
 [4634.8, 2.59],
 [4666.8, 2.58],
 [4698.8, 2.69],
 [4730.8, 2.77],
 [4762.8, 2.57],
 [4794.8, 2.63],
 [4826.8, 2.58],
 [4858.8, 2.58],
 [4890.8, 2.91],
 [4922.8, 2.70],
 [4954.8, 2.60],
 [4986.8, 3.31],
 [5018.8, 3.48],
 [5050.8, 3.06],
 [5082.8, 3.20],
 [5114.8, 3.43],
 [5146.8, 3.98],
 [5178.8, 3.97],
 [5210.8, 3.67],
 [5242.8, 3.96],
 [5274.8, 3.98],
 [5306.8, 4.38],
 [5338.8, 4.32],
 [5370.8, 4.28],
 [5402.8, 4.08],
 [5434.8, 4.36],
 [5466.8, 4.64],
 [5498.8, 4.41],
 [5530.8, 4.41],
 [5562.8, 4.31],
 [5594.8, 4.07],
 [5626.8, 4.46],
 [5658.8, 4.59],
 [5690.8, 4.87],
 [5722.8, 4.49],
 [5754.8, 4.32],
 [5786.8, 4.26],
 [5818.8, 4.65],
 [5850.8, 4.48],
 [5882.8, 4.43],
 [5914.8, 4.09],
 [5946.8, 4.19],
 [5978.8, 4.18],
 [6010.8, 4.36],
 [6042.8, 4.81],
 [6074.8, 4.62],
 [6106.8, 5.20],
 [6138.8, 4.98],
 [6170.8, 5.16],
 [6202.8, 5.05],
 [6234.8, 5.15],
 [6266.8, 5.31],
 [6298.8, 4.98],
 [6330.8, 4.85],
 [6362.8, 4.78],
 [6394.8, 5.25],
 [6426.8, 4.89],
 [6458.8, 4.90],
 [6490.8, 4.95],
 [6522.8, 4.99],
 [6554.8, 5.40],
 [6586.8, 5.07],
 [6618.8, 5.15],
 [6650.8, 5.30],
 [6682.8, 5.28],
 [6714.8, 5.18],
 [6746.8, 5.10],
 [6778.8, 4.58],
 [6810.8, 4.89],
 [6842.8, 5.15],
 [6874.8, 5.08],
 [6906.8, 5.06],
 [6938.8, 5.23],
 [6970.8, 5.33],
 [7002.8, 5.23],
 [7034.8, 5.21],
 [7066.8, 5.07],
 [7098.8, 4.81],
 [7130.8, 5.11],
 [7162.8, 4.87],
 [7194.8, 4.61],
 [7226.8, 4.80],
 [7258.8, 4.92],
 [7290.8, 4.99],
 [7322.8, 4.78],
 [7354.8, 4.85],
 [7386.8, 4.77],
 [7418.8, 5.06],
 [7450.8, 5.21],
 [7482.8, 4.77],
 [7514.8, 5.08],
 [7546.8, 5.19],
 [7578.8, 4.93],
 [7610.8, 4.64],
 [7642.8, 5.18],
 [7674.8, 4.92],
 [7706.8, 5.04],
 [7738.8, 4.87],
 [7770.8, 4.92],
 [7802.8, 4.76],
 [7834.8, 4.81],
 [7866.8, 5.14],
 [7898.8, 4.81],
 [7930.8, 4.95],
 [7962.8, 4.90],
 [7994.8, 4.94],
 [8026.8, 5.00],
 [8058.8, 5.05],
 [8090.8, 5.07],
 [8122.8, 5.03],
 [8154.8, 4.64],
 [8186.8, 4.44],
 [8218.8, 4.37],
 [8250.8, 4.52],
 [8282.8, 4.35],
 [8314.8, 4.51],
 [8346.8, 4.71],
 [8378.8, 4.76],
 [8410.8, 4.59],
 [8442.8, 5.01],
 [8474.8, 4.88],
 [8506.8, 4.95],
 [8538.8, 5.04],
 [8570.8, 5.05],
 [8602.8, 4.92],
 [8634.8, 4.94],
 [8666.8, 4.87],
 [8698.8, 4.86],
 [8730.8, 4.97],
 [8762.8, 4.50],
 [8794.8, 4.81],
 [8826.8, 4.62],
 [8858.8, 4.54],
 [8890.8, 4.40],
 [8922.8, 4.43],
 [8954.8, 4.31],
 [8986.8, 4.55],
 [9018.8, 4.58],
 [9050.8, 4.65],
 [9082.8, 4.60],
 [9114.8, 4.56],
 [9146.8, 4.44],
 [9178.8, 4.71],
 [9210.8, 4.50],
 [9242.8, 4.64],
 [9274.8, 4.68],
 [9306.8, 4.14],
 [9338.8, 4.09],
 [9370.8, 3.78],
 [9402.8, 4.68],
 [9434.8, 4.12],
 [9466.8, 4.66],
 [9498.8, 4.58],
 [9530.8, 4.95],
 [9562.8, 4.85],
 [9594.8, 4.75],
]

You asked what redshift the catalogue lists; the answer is 0.15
